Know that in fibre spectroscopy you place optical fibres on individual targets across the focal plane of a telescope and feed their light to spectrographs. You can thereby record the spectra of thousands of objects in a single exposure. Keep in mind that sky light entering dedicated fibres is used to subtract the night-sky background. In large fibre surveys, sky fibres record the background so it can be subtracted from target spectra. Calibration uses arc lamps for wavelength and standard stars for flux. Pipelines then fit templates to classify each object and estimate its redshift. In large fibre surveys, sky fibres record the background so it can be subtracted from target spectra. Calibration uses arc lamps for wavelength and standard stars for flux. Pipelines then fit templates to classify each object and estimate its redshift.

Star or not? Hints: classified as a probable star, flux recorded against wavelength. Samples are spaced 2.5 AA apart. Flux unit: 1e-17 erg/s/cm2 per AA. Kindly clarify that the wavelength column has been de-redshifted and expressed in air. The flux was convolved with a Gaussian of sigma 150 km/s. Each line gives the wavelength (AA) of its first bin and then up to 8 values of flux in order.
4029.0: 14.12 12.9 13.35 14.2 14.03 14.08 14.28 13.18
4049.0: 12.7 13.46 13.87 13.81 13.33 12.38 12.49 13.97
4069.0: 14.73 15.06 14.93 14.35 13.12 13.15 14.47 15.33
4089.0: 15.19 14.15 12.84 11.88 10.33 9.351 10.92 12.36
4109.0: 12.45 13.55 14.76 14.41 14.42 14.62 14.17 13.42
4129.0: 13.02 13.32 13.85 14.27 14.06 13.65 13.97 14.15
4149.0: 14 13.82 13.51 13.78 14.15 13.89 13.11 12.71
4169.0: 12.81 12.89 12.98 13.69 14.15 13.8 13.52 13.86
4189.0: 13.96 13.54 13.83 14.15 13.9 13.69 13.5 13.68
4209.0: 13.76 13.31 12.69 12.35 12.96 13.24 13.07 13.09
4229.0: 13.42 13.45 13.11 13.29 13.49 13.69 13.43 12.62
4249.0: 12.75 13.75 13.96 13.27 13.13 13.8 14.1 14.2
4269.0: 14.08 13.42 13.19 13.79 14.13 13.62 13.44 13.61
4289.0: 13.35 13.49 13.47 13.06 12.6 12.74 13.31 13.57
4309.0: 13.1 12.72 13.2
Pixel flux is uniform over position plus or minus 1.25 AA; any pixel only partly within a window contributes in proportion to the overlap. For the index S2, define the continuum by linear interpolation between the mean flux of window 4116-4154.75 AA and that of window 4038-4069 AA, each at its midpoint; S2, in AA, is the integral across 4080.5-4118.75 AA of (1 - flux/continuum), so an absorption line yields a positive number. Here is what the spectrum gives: 1.9 AA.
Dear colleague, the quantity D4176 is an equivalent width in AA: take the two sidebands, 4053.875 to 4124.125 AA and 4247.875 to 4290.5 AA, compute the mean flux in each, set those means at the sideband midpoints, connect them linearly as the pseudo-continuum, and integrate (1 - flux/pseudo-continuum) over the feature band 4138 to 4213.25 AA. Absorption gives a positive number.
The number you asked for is -0.7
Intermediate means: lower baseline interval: 13.4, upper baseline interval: 13.6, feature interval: 13.7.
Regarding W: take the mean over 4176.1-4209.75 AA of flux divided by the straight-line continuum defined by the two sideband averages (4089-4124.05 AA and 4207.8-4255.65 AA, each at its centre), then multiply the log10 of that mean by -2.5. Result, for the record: -0.05 mag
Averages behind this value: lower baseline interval 12.9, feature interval 13.8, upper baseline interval 13.2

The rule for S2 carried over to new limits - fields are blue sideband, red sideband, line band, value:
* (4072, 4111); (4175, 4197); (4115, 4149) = -1.5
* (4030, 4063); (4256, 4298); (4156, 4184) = 0.2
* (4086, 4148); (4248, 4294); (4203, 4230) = 0.7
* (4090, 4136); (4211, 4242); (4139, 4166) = -1.5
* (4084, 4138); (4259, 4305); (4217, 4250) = 0.7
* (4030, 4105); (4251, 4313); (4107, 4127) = -0.8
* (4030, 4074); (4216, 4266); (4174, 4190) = -0.4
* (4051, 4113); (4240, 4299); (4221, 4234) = 0.2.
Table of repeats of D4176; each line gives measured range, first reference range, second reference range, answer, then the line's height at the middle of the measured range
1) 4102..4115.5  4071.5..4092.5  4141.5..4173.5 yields 1.38 AA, 14.1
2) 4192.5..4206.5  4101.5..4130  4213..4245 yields -0.63 AA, 13.2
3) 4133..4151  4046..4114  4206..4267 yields -0.94 AA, 13.3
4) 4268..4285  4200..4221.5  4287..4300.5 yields -0.58 AA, 13.2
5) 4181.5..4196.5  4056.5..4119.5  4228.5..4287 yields -0.36 AA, 13.5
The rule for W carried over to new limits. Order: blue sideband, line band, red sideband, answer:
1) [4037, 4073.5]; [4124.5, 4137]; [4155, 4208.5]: 0.01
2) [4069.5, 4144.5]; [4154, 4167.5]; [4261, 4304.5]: 0.00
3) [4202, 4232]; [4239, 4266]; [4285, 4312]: -0.02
